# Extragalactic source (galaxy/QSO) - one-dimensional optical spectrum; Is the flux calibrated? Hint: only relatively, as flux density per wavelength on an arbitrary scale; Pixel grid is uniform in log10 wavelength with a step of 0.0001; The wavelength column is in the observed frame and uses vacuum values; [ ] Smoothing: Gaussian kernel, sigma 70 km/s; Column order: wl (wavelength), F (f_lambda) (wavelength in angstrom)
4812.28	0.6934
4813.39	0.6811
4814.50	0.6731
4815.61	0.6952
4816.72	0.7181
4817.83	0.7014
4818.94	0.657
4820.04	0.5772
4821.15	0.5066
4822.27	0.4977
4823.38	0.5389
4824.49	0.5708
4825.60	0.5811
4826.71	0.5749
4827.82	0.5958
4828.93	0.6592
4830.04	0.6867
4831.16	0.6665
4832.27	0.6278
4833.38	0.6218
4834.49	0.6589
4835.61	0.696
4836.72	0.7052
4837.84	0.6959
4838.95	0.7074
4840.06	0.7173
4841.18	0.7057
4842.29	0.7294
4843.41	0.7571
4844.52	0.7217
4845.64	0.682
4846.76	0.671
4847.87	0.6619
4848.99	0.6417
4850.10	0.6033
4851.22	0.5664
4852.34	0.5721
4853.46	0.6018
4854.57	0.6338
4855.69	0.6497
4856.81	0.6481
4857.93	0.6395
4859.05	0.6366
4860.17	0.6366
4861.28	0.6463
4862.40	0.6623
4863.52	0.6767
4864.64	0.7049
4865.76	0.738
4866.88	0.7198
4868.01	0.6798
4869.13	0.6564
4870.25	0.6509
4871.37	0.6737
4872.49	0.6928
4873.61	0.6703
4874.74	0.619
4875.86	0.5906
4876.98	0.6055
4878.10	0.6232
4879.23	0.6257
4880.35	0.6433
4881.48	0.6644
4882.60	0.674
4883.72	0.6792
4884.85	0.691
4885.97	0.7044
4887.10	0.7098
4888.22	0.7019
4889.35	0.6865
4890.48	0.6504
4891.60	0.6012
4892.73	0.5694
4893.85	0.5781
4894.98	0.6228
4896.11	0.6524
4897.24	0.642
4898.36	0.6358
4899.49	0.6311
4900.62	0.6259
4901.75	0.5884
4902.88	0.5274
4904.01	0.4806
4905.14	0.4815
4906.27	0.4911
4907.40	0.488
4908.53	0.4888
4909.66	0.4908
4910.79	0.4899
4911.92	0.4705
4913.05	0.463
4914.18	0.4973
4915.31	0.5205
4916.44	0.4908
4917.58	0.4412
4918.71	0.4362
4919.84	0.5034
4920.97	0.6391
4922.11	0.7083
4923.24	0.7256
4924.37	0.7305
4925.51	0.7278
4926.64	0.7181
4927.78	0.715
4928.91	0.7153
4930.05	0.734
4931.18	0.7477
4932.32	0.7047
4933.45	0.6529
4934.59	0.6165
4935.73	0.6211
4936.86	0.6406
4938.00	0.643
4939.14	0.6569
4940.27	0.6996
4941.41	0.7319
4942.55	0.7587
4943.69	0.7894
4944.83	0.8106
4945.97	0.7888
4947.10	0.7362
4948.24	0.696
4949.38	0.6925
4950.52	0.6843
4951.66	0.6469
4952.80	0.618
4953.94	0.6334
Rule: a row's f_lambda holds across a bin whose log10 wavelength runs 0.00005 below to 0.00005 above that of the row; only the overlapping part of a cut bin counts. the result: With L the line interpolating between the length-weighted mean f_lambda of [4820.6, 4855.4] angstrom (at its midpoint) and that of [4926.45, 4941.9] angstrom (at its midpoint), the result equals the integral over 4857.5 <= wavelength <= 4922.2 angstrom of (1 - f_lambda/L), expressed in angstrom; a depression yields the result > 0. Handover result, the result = 5.6 angstrom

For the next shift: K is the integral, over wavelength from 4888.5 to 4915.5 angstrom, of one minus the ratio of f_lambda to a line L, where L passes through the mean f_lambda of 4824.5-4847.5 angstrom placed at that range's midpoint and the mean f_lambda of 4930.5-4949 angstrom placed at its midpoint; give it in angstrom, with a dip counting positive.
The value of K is 5.2 angstrom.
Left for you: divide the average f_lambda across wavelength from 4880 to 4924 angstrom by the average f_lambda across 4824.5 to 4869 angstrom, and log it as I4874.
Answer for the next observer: 0.89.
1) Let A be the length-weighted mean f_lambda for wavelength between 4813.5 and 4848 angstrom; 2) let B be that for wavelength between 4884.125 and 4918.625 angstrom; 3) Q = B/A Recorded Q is 0.87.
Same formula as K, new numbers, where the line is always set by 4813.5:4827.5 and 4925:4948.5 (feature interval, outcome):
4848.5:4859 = 0.33 angstrom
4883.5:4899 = 0.45 angstrom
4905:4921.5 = 4.72 angstrom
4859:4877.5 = -0.35 angstrom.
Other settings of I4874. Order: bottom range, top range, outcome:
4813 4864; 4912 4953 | 1.02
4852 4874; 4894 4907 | 0.88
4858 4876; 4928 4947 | 1.06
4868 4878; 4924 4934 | 1.11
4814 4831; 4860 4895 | 1.07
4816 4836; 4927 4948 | 1.15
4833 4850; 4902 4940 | 0.86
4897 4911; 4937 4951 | 1.33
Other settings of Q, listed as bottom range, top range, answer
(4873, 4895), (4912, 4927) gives 0.90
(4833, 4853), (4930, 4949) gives 1.05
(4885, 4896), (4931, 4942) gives 1.03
